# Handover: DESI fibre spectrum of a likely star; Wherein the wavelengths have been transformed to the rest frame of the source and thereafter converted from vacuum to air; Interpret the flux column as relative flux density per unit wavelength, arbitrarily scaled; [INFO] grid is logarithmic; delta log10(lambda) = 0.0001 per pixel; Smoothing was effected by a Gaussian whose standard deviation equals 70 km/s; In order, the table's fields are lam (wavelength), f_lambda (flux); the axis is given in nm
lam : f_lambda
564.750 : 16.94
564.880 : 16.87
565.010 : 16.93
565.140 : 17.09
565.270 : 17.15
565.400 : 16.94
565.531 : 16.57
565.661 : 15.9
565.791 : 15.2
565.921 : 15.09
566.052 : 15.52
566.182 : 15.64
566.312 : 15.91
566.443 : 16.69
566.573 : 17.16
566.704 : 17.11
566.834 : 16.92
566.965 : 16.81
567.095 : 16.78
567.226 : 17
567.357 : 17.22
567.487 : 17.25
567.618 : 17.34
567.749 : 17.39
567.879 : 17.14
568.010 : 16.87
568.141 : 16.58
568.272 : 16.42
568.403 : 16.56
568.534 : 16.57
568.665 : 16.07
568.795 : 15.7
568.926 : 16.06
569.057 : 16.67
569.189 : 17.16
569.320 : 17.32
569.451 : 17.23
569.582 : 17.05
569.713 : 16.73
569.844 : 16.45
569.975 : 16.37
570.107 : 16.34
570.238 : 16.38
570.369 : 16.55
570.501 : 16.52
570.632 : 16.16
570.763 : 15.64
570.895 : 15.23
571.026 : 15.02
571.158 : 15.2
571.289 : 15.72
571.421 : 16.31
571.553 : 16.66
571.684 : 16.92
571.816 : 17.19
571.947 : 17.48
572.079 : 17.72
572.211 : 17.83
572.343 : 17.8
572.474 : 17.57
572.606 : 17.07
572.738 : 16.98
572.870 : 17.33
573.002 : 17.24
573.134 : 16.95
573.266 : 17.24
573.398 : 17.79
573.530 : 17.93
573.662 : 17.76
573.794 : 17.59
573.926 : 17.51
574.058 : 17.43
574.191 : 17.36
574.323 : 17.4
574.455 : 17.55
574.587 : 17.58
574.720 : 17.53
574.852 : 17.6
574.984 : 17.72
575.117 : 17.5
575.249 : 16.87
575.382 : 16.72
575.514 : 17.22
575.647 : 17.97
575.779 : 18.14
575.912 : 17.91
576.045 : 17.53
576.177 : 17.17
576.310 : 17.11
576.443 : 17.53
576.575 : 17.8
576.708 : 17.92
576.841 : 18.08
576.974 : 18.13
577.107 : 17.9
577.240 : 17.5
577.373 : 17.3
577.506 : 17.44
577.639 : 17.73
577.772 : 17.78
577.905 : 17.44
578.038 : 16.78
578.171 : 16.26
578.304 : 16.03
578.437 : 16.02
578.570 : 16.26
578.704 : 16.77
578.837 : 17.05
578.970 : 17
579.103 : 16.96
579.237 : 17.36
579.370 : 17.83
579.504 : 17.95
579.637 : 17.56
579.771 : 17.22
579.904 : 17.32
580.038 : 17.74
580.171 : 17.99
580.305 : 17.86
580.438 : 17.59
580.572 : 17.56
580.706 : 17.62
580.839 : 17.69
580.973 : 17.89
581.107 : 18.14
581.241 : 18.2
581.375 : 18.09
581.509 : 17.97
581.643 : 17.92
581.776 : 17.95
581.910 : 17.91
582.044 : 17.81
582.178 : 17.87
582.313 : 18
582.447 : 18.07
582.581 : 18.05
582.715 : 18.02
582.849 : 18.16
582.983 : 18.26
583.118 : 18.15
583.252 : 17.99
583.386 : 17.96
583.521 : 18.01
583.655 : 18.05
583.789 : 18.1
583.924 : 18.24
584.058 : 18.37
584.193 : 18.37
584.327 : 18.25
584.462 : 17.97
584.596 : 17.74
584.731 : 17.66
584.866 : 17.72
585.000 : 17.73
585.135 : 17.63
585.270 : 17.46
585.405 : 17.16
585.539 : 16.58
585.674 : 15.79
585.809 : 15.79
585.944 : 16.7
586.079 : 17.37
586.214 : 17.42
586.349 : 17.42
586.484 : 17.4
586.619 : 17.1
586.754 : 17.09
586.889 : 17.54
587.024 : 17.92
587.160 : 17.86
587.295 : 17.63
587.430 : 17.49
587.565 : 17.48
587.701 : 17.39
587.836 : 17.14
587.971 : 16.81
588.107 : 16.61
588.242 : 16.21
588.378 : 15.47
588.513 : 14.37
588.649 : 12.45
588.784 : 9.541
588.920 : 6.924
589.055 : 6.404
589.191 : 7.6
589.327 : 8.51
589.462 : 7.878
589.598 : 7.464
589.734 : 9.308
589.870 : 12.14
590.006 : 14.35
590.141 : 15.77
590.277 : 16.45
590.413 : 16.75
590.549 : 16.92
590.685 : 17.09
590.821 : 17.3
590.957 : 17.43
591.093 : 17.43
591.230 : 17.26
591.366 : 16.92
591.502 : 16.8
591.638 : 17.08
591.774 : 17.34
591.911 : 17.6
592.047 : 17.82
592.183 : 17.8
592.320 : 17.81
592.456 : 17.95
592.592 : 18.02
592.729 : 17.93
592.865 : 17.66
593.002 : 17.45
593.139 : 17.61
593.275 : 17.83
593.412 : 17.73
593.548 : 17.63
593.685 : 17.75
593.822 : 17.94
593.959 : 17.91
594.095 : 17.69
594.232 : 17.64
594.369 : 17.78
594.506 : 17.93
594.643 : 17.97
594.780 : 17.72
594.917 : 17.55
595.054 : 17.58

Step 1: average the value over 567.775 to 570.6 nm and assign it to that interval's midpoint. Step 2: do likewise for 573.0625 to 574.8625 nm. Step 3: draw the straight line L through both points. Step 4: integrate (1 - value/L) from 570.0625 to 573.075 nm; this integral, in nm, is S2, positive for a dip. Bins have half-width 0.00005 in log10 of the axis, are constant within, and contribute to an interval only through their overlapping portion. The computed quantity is 0.07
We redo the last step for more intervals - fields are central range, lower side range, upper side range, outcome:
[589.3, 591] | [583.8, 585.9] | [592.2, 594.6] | 0.38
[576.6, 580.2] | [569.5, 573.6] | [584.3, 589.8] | -0.28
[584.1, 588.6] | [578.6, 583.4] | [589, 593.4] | -0.18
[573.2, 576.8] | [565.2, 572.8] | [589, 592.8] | -0.31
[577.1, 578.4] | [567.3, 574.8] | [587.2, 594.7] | -0.05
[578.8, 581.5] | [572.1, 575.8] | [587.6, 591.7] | -0.26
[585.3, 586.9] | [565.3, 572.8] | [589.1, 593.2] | -0.12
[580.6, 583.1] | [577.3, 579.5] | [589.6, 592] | -0.19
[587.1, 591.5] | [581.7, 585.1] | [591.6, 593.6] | 0.87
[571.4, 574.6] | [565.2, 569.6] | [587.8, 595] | -0.19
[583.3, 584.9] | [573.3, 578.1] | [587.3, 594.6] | -0.15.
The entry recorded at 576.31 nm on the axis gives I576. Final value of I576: 17.11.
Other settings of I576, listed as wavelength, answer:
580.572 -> 17.56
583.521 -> 18.01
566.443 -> 16.69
